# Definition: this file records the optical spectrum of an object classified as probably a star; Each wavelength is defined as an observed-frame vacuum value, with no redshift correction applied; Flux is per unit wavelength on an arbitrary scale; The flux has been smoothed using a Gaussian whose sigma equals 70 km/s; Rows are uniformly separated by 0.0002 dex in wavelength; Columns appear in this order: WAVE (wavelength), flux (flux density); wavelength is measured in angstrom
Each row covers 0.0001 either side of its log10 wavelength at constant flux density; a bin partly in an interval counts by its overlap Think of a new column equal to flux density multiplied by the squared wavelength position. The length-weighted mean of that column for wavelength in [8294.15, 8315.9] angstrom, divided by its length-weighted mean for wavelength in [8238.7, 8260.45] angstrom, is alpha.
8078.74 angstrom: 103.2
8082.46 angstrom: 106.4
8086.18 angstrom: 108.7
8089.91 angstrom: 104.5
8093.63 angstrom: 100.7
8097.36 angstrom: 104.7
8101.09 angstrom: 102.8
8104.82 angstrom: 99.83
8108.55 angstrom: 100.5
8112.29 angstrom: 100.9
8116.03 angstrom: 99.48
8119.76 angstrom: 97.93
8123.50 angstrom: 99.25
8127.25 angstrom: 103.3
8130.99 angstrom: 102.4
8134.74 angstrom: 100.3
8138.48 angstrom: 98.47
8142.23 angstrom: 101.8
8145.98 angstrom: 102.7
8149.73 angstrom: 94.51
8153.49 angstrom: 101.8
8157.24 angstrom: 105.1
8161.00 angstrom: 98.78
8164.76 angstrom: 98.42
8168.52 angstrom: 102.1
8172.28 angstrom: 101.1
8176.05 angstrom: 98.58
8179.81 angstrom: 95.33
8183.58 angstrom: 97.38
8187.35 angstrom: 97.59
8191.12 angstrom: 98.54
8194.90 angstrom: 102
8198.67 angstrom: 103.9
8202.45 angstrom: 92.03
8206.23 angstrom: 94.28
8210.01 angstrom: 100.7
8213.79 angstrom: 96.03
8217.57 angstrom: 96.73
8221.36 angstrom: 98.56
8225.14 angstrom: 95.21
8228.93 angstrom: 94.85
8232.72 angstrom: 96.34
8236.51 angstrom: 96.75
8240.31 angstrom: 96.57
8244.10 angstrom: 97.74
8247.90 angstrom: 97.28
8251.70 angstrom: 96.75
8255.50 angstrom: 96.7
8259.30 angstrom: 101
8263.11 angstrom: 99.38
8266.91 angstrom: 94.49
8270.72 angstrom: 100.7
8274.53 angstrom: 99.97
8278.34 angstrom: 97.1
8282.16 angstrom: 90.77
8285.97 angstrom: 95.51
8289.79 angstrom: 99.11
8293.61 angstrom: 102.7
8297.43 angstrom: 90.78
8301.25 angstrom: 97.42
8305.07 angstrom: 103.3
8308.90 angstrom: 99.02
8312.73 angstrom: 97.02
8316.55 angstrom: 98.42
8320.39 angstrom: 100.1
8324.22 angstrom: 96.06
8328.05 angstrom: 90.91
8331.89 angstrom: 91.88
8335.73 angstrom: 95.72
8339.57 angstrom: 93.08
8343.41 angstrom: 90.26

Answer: 1.0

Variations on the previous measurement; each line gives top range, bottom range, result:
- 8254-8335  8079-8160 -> 1.00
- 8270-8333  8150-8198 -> 1.00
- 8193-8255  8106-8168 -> 0.99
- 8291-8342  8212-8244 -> 1.02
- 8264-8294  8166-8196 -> 1.01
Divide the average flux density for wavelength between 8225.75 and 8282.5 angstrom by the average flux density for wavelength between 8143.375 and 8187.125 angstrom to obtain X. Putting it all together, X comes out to 0.98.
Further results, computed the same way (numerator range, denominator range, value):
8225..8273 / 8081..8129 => 0.95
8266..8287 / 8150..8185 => 0.97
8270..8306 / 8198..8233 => 1.01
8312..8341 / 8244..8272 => 0.97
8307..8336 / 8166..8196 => 0.97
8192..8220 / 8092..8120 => 0.97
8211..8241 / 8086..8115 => 0.94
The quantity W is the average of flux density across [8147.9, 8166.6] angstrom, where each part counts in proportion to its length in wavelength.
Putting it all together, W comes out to 99.7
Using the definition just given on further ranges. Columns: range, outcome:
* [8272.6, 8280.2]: 98.6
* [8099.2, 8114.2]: 101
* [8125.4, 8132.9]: 103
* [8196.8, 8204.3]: 97.9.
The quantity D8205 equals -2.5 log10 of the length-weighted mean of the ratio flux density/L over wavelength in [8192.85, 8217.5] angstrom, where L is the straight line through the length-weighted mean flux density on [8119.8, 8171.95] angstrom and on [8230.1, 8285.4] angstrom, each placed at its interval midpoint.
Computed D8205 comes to 0.01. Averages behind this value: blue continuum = 101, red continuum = 97.2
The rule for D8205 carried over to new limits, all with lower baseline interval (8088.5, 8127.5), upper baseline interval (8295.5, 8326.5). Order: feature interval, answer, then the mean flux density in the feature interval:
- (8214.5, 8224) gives 0.02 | 97.3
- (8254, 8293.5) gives 0.01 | 97.7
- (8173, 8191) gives 0.03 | 97.6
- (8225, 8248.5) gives 0.03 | 96.4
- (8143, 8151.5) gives 0.02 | 99.1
